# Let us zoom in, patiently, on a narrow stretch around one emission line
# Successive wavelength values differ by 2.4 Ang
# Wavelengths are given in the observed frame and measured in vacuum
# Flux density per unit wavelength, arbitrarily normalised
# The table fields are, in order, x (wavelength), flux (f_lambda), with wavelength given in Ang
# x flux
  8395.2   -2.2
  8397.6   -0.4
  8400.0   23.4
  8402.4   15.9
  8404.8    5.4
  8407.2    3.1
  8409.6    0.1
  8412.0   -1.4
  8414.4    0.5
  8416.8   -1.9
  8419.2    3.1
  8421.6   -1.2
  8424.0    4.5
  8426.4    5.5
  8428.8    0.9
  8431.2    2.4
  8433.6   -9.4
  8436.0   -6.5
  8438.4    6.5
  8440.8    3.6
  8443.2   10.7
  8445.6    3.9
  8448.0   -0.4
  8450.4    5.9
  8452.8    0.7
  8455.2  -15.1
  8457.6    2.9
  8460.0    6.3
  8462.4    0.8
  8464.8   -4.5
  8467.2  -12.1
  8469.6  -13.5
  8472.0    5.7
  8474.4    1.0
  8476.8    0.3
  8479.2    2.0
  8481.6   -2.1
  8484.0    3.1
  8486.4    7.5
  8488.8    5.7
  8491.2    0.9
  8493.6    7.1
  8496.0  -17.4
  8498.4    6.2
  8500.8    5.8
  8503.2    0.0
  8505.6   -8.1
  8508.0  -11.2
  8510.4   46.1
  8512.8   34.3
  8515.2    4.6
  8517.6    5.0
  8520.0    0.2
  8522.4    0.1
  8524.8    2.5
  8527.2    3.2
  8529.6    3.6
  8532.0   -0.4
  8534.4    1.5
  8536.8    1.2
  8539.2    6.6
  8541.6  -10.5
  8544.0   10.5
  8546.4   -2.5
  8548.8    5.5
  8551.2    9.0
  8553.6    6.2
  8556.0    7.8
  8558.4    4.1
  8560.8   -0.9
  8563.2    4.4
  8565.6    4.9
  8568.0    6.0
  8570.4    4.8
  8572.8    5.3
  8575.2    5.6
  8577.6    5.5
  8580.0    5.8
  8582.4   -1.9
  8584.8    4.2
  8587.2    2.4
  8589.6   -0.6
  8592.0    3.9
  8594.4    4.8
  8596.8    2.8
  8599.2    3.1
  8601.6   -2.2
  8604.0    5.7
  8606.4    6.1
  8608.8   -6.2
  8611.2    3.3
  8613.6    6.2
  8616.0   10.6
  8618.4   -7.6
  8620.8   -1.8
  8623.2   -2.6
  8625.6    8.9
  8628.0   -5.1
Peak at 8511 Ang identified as H-gamma 4340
